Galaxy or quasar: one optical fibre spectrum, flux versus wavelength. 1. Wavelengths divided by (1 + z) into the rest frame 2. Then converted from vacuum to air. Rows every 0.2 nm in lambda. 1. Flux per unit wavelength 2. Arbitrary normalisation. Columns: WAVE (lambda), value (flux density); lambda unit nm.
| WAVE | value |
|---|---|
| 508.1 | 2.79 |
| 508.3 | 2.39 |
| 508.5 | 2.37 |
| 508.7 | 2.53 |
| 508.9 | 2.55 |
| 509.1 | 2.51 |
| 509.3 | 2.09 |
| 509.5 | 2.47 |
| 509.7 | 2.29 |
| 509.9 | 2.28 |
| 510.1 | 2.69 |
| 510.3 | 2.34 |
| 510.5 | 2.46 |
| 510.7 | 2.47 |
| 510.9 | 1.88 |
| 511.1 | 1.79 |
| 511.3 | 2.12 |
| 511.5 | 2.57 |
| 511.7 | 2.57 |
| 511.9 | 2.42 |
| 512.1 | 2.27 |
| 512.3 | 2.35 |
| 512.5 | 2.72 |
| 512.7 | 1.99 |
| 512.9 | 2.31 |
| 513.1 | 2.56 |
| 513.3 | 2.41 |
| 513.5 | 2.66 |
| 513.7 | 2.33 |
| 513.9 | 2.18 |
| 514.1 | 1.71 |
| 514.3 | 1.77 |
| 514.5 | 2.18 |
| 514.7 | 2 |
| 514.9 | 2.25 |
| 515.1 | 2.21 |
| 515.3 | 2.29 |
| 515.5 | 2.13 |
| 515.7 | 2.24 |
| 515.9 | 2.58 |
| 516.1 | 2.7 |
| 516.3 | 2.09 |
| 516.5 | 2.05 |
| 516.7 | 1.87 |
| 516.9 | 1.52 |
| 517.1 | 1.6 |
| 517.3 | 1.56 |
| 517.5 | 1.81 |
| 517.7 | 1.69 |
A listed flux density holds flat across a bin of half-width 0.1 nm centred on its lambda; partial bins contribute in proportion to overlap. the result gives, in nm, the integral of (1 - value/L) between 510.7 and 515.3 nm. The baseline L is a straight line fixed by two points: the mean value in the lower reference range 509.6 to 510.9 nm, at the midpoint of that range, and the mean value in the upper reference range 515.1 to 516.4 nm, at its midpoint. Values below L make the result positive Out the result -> 0.21 nm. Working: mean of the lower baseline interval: 2.38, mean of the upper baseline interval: 2.33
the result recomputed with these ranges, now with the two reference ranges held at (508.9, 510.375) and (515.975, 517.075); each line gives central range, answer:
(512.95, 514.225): -0.07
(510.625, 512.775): -0.01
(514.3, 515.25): 0.00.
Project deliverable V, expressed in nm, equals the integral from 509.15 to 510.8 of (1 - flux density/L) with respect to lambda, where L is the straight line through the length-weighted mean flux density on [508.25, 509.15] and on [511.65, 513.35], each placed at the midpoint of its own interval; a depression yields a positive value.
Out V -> 0.04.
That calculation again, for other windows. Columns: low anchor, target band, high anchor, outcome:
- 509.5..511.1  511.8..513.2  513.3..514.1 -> -0.04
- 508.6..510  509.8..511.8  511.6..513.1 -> 0.06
